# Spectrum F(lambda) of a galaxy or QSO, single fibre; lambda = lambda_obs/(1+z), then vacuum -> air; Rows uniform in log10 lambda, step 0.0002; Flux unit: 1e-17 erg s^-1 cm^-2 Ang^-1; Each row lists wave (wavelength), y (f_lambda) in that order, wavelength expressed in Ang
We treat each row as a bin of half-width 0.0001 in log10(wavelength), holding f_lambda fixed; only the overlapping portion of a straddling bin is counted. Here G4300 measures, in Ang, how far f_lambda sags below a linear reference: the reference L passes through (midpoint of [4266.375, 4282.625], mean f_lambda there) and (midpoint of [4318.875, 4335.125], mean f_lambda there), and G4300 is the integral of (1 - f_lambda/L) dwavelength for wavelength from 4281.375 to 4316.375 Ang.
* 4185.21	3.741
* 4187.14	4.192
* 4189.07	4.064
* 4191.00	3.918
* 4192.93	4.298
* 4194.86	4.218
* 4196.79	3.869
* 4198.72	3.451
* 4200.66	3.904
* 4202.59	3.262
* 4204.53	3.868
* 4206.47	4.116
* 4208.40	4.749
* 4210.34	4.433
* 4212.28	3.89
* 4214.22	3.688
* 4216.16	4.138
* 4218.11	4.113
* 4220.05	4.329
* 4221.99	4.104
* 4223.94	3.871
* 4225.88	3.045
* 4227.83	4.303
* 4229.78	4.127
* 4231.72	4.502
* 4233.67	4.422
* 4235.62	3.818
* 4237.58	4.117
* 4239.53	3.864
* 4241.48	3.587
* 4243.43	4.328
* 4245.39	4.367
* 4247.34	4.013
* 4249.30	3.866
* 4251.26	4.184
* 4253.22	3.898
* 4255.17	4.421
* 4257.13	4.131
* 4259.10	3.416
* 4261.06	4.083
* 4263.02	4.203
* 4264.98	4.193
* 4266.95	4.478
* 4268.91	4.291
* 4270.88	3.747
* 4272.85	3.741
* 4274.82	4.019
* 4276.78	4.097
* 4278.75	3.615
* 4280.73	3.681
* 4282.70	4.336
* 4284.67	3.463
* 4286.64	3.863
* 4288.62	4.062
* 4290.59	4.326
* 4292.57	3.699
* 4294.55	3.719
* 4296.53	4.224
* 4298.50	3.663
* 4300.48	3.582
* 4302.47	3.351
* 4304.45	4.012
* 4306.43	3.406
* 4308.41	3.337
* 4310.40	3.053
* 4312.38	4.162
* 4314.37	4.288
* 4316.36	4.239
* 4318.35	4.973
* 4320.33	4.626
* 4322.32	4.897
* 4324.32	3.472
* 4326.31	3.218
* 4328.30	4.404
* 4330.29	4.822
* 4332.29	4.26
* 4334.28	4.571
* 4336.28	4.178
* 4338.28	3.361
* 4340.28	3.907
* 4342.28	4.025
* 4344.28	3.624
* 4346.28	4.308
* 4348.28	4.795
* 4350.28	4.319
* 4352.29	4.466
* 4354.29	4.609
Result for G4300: 2.7 Ang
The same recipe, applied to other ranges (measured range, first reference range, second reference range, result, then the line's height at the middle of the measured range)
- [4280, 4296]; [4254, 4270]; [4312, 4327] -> 1.1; 4.2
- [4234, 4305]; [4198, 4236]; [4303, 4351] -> 1.5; 4.05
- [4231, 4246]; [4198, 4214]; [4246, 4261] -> -0.5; 3.99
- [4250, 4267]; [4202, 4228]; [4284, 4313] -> -1.0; 3.85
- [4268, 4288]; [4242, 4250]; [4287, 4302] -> 0.4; 3.96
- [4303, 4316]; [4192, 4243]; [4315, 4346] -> 1.3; 4.14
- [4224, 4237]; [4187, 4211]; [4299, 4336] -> 0.0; 4.02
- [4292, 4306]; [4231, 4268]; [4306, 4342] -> 1.2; 4.08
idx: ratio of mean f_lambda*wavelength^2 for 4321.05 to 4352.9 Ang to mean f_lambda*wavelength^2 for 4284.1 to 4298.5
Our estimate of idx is 1.09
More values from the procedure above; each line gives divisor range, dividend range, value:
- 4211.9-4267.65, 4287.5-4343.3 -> 1.02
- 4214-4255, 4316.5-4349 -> 1.09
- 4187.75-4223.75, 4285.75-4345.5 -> 1.04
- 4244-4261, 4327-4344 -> 1.07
